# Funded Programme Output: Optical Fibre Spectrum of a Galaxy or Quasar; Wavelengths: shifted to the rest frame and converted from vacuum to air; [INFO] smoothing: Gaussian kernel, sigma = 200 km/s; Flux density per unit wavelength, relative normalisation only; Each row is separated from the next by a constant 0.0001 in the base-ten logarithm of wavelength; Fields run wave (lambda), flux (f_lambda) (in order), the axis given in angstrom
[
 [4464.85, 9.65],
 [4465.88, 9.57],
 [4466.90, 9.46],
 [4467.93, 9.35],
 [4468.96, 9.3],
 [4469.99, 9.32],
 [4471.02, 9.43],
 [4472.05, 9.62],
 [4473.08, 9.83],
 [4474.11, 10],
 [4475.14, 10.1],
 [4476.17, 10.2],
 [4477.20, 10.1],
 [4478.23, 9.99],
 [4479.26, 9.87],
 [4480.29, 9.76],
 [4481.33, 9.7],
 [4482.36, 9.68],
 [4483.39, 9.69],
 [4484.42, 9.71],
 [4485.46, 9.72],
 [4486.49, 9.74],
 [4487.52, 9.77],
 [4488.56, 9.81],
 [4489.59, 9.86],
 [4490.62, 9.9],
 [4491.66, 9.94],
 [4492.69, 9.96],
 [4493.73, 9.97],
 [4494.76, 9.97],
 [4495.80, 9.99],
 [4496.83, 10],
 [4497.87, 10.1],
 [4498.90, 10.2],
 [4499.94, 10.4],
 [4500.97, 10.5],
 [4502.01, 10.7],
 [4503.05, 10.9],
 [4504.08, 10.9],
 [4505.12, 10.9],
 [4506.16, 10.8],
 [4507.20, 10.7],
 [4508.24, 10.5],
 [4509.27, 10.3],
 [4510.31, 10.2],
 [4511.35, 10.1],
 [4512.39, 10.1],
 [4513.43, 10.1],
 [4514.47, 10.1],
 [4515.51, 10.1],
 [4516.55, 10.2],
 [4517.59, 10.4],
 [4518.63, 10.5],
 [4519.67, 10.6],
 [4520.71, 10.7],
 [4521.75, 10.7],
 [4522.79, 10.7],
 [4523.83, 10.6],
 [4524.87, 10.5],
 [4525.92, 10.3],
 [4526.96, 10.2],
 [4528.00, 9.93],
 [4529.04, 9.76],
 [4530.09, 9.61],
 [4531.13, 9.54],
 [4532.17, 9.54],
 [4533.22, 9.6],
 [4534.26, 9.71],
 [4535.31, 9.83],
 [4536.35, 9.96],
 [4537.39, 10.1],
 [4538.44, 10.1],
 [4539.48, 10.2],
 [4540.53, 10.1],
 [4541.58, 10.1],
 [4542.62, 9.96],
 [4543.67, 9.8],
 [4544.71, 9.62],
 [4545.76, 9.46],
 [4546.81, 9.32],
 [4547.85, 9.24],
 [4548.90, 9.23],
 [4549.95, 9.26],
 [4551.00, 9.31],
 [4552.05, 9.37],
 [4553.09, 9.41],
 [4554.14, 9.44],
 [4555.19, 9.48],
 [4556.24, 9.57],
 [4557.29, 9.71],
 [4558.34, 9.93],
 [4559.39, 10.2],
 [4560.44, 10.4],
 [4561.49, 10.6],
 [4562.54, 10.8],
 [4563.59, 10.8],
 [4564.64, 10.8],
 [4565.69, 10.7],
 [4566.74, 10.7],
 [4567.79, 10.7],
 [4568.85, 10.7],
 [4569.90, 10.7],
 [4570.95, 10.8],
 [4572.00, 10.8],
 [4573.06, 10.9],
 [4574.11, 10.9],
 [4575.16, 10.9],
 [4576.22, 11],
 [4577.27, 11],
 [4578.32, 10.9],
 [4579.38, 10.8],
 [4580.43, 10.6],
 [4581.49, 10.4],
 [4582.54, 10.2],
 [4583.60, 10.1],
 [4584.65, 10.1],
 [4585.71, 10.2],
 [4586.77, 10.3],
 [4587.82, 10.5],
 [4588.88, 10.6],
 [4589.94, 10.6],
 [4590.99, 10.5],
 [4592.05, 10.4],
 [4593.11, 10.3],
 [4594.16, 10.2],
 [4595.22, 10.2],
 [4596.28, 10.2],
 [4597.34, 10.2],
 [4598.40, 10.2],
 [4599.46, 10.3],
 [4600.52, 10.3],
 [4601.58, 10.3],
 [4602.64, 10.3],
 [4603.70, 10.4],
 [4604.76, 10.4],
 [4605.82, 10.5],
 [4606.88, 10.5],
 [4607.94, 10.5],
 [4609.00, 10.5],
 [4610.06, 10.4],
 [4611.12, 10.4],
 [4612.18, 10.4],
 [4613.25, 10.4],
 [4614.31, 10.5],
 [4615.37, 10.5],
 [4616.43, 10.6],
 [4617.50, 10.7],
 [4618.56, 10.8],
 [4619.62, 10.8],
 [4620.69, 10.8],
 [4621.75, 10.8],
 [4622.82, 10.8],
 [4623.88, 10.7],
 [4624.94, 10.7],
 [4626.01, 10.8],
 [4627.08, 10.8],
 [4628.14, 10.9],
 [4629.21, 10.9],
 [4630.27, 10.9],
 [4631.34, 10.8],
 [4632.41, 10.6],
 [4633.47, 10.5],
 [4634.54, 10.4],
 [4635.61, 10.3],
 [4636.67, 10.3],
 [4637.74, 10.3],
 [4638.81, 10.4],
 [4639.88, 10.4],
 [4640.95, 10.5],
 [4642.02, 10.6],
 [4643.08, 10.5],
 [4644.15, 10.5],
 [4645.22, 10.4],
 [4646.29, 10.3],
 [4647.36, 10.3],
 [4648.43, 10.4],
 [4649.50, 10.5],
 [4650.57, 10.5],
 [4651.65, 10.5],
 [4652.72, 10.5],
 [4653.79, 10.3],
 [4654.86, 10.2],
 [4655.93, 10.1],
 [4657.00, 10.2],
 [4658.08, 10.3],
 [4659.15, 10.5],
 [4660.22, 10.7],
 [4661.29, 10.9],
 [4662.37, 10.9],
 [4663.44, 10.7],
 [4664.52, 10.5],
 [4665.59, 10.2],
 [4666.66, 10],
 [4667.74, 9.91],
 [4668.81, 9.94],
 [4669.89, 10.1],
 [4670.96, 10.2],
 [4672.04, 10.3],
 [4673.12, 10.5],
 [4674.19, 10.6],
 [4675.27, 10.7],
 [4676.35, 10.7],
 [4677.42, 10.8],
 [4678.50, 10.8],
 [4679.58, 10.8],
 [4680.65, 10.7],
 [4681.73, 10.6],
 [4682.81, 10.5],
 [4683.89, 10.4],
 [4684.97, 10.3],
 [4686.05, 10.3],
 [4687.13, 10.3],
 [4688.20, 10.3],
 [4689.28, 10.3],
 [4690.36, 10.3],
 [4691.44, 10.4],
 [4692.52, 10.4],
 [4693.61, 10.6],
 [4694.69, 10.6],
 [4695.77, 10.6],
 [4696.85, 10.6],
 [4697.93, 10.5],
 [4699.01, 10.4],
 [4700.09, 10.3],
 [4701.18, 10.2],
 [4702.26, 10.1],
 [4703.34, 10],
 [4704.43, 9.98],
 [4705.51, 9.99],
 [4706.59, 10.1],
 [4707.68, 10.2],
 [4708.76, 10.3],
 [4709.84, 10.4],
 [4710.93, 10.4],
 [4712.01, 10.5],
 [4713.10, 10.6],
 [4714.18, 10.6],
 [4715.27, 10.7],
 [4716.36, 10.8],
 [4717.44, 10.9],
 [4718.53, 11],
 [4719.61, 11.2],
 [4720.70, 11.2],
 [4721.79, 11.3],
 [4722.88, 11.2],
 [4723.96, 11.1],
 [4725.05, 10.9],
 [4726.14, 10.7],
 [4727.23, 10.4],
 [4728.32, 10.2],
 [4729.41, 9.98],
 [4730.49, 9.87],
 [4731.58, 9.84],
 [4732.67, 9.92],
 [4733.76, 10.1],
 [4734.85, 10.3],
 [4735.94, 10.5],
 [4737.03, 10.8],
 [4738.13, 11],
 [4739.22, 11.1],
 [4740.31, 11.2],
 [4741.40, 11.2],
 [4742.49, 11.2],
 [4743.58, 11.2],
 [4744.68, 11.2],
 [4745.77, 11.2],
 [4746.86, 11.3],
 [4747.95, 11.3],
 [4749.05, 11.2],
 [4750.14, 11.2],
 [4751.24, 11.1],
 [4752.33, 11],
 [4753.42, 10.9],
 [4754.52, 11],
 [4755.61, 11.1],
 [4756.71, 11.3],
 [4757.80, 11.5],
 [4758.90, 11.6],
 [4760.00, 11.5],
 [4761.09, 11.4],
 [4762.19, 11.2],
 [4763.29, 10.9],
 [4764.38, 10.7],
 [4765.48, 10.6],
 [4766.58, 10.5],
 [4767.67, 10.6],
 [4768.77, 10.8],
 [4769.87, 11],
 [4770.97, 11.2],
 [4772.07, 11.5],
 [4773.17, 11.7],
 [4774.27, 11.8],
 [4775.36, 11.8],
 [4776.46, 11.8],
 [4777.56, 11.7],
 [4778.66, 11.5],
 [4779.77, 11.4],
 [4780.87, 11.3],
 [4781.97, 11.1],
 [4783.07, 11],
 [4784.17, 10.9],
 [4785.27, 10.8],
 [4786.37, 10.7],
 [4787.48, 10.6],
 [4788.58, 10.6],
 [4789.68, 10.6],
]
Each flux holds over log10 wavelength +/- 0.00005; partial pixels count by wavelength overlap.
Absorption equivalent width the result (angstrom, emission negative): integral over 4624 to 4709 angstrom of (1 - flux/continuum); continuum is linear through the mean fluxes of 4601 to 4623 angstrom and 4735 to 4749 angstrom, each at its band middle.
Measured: 2.5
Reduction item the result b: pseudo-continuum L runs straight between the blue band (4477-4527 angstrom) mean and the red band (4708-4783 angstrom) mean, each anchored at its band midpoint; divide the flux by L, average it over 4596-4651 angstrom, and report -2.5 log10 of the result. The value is 0.01 mag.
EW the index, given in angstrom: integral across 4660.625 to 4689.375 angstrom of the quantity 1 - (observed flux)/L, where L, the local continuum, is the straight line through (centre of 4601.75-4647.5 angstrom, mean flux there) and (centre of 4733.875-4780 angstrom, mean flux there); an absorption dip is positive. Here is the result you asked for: 0.9 angstrom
